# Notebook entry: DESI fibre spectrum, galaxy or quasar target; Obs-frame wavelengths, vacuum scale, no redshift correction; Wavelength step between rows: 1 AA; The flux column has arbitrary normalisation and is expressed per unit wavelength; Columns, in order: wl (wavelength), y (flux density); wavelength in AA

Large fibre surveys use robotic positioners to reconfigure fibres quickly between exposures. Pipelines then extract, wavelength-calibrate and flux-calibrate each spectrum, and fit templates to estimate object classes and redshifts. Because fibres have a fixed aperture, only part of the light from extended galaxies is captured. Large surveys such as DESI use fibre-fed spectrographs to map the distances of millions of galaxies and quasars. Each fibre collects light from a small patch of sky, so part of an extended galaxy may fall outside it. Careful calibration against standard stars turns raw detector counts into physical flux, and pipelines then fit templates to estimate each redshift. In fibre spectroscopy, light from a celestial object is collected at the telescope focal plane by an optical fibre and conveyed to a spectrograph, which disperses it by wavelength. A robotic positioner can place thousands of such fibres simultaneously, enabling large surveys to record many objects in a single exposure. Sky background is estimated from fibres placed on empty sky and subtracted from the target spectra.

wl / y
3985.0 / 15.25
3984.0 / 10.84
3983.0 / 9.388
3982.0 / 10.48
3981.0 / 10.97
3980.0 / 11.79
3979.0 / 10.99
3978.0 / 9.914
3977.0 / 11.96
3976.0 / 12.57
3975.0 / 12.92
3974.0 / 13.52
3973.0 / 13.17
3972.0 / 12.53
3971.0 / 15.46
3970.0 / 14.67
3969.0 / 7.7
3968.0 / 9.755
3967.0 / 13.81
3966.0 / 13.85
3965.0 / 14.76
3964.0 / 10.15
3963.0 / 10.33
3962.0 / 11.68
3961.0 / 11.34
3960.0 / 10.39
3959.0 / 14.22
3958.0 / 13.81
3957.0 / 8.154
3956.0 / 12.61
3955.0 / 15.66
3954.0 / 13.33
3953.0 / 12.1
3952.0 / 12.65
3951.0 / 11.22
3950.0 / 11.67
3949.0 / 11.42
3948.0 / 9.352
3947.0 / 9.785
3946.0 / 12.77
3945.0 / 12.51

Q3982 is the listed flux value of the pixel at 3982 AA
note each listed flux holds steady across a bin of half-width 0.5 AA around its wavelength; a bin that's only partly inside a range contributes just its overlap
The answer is 10.48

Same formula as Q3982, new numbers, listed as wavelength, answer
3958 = 13.81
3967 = 13.81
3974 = 13.52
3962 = 11.68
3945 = 12.51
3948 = 9.352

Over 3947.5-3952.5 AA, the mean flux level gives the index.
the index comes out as 11.3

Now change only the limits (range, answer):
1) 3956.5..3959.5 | 12.1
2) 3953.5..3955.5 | 14.5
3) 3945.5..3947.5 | 11.3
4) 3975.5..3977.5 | 12.3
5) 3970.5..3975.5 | 13.5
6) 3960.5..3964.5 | 10.9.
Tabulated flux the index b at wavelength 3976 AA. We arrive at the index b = 12.57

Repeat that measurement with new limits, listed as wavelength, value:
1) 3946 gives 12.77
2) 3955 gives 15.66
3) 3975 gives 12.92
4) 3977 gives 11.96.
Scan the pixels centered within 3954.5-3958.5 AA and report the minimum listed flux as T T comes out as 8.154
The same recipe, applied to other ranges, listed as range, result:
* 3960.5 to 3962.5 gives 11.34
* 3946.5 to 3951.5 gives 9.352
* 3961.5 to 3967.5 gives 10.15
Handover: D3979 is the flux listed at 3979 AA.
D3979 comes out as 10.99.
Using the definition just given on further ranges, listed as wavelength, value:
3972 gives 12.53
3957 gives 8.154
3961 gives 11.34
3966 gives 13.85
